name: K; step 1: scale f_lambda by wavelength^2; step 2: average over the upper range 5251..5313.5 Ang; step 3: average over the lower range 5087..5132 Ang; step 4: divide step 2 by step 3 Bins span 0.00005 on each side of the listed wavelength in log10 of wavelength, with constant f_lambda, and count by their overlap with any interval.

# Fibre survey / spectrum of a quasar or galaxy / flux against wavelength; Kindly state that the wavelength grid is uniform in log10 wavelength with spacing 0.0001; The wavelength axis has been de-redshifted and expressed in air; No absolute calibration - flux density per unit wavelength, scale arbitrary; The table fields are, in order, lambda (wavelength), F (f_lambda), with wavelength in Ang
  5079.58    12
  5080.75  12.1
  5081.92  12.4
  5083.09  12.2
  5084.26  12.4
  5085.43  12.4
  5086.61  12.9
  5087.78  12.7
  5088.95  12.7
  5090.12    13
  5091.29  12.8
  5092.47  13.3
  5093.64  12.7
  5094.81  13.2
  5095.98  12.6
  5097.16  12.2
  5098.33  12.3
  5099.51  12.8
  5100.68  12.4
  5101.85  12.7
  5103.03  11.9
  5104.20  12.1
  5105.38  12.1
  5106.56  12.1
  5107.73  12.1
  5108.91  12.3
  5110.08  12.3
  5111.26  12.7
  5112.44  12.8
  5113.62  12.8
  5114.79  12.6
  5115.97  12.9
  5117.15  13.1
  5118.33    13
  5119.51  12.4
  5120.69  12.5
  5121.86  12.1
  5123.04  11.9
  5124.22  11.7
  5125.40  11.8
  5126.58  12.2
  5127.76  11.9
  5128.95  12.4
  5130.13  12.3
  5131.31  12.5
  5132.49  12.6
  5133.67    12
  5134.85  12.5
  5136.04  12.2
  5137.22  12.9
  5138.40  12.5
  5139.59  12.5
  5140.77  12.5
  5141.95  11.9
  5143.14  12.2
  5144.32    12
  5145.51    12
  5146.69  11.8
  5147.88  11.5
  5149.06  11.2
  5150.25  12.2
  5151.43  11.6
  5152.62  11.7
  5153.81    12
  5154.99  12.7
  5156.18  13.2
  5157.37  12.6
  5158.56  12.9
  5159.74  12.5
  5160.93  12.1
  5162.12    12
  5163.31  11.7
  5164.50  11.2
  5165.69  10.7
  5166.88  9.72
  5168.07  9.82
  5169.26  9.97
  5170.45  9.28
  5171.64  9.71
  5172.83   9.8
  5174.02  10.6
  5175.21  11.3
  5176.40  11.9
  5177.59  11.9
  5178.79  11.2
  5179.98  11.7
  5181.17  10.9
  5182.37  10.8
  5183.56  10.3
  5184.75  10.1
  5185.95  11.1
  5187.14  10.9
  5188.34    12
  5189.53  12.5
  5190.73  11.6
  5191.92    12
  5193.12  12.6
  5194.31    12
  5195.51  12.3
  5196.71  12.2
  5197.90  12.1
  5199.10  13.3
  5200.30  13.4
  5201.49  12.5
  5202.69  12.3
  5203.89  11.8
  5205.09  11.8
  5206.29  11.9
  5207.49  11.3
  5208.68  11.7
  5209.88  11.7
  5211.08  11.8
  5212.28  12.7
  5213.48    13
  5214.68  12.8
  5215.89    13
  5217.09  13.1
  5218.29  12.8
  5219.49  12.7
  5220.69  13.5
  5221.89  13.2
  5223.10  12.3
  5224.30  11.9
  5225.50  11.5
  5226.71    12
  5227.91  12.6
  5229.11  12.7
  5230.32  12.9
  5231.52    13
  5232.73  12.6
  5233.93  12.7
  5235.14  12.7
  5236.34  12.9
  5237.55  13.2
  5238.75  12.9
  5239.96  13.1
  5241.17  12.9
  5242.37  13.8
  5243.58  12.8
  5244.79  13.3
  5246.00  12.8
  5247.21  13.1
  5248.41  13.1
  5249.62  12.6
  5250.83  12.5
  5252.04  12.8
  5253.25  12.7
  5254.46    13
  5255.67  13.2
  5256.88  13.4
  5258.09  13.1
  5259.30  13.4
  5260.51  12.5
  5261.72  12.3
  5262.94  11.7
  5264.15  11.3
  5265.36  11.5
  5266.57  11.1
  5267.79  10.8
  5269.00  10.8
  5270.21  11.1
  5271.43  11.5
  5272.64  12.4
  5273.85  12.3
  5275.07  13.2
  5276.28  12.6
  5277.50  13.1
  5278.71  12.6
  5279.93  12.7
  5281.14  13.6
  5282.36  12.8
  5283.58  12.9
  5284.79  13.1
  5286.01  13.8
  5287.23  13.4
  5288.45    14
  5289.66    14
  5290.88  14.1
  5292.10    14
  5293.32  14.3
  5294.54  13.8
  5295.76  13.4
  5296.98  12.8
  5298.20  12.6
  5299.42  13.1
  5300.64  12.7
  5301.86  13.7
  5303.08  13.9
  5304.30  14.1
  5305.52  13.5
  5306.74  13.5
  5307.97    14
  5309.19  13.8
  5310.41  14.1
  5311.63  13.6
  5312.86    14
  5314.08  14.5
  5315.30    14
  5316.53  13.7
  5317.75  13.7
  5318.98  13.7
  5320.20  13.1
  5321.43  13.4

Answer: 1.11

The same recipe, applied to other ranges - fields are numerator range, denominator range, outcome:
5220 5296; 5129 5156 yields 1.10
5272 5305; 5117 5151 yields 1.16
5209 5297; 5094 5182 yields 1.11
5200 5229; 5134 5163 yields 1.04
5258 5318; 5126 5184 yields 1.18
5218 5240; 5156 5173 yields 1.17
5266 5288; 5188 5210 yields 1.05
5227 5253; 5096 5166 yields 1.10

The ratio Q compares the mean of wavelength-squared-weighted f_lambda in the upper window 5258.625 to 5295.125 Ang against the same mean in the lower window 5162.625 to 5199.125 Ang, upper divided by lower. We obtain 1.18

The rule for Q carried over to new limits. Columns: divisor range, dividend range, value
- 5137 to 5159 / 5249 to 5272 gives 1.04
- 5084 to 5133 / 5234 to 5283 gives 1.07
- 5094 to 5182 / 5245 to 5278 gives 1.08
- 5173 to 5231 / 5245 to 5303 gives 1.09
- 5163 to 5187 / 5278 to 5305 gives 1.31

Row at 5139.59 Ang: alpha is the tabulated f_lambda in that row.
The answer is 12.5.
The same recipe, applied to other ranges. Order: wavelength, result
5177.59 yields 11.9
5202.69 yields 12.3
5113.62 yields 12.8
